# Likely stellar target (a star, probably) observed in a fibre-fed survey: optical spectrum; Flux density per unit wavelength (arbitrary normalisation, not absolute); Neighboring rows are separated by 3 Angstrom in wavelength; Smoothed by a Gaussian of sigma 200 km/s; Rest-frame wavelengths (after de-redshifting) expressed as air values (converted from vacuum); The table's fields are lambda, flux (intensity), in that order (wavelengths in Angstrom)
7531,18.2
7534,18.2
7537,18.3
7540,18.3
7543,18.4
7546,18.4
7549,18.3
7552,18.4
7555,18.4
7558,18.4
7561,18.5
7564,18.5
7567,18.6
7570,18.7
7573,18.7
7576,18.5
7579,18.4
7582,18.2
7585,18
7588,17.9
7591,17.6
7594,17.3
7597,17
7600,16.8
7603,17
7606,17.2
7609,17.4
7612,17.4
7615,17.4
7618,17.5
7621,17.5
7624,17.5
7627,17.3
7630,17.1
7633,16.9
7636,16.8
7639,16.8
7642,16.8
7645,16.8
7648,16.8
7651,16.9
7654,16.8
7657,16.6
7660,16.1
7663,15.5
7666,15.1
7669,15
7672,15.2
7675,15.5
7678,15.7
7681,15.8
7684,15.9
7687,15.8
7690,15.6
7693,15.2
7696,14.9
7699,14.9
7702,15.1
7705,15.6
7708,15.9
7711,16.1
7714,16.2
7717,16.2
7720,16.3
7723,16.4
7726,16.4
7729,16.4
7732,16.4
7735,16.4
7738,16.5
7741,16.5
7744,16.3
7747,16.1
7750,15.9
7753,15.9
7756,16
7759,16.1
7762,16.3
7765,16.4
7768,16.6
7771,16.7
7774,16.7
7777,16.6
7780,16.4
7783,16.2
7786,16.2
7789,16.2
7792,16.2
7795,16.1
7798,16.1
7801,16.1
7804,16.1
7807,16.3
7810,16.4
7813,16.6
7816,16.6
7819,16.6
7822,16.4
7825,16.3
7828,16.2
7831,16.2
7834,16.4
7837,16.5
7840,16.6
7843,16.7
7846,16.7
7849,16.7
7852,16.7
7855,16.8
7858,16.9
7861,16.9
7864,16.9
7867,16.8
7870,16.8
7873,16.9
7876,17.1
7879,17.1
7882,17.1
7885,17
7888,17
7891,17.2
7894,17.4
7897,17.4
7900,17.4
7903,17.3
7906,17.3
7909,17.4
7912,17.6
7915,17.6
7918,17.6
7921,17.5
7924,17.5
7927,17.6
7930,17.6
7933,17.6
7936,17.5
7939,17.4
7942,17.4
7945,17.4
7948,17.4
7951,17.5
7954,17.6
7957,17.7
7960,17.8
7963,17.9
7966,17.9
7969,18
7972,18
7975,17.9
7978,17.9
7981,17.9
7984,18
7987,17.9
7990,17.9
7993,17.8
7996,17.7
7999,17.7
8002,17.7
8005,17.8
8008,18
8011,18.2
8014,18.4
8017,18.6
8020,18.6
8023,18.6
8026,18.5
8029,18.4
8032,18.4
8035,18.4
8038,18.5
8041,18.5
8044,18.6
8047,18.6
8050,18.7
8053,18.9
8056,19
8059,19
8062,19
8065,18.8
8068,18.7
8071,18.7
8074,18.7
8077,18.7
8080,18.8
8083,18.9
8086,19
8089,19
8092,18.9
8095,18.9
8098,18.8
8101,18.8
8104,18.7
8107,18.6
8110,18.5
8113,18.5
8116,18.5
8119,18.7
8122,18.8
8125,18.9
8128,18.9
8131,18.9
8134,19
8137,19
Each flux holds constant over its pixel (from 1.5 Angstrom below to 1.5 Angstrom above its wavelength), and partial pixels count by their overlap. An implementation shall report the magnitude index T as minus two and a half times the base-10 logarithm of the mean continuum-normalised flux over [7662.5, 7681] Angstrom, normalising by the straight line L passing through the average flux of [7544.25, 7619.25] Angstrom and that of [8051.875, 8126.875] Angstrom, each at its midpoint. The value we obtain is 0.18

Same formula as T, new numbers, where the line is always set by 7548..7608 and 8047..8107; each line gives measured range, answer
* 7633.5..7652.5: 0.081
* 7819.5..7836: 0.131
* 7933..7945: 0.070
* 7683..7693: 0.162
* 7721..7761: 0.127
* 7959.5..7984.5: 0.044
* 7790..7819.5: 0.131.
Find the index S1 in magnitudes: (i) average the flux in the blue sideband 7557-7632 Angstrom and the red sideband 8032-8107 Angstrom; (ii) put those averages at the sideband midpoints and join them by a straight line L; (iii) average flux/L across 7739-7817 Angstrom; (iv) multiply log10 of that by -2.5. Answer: 0.12 mag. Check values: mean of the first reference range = 17.8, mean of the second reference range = 18.8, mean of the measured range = 16.3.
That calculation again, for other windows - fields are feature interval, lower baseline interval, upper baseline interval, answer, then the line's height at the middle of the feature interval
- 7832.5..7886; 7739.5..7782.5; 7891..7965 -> 0.014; 17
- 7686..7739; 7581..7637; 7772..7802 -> 0.055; 16.7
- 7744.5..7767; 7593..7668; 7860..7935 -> 0.062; 17.1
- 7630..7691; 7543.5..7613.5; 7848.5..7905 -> 0.101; 17.7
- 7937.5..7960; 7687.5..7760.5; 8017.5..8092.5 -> 0.020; 17.8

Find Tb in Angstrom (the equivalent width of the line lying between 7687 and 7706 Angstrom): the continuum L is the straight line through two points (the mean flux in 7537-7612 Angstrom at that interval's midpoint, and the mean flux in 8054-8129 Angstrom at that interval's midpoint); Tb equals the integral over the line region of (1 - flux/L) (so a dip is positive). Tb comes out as 3.1 Angstrom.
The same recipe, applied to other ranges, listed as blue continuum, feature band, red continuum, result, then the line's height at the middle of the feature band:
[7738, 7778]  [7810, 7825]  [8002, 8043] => 0.2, 16.8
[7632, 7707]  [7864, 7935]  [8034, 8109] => 1.1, 17.5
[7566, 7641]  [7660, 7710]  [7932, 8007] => 6.1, 17.6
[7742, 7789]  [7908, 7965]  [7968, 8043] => 0.1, 17.6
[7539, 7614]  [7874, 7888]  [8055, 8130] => 1.1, 18.5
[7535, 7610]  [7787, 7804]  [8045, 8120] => 2.1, 18.4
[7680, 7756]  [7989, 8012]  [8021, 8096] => 0.5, 18.3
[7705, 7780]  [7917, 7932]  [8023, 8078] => 0.1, 17.7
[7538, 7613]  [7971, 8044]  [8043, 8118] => 2.0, 18.7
